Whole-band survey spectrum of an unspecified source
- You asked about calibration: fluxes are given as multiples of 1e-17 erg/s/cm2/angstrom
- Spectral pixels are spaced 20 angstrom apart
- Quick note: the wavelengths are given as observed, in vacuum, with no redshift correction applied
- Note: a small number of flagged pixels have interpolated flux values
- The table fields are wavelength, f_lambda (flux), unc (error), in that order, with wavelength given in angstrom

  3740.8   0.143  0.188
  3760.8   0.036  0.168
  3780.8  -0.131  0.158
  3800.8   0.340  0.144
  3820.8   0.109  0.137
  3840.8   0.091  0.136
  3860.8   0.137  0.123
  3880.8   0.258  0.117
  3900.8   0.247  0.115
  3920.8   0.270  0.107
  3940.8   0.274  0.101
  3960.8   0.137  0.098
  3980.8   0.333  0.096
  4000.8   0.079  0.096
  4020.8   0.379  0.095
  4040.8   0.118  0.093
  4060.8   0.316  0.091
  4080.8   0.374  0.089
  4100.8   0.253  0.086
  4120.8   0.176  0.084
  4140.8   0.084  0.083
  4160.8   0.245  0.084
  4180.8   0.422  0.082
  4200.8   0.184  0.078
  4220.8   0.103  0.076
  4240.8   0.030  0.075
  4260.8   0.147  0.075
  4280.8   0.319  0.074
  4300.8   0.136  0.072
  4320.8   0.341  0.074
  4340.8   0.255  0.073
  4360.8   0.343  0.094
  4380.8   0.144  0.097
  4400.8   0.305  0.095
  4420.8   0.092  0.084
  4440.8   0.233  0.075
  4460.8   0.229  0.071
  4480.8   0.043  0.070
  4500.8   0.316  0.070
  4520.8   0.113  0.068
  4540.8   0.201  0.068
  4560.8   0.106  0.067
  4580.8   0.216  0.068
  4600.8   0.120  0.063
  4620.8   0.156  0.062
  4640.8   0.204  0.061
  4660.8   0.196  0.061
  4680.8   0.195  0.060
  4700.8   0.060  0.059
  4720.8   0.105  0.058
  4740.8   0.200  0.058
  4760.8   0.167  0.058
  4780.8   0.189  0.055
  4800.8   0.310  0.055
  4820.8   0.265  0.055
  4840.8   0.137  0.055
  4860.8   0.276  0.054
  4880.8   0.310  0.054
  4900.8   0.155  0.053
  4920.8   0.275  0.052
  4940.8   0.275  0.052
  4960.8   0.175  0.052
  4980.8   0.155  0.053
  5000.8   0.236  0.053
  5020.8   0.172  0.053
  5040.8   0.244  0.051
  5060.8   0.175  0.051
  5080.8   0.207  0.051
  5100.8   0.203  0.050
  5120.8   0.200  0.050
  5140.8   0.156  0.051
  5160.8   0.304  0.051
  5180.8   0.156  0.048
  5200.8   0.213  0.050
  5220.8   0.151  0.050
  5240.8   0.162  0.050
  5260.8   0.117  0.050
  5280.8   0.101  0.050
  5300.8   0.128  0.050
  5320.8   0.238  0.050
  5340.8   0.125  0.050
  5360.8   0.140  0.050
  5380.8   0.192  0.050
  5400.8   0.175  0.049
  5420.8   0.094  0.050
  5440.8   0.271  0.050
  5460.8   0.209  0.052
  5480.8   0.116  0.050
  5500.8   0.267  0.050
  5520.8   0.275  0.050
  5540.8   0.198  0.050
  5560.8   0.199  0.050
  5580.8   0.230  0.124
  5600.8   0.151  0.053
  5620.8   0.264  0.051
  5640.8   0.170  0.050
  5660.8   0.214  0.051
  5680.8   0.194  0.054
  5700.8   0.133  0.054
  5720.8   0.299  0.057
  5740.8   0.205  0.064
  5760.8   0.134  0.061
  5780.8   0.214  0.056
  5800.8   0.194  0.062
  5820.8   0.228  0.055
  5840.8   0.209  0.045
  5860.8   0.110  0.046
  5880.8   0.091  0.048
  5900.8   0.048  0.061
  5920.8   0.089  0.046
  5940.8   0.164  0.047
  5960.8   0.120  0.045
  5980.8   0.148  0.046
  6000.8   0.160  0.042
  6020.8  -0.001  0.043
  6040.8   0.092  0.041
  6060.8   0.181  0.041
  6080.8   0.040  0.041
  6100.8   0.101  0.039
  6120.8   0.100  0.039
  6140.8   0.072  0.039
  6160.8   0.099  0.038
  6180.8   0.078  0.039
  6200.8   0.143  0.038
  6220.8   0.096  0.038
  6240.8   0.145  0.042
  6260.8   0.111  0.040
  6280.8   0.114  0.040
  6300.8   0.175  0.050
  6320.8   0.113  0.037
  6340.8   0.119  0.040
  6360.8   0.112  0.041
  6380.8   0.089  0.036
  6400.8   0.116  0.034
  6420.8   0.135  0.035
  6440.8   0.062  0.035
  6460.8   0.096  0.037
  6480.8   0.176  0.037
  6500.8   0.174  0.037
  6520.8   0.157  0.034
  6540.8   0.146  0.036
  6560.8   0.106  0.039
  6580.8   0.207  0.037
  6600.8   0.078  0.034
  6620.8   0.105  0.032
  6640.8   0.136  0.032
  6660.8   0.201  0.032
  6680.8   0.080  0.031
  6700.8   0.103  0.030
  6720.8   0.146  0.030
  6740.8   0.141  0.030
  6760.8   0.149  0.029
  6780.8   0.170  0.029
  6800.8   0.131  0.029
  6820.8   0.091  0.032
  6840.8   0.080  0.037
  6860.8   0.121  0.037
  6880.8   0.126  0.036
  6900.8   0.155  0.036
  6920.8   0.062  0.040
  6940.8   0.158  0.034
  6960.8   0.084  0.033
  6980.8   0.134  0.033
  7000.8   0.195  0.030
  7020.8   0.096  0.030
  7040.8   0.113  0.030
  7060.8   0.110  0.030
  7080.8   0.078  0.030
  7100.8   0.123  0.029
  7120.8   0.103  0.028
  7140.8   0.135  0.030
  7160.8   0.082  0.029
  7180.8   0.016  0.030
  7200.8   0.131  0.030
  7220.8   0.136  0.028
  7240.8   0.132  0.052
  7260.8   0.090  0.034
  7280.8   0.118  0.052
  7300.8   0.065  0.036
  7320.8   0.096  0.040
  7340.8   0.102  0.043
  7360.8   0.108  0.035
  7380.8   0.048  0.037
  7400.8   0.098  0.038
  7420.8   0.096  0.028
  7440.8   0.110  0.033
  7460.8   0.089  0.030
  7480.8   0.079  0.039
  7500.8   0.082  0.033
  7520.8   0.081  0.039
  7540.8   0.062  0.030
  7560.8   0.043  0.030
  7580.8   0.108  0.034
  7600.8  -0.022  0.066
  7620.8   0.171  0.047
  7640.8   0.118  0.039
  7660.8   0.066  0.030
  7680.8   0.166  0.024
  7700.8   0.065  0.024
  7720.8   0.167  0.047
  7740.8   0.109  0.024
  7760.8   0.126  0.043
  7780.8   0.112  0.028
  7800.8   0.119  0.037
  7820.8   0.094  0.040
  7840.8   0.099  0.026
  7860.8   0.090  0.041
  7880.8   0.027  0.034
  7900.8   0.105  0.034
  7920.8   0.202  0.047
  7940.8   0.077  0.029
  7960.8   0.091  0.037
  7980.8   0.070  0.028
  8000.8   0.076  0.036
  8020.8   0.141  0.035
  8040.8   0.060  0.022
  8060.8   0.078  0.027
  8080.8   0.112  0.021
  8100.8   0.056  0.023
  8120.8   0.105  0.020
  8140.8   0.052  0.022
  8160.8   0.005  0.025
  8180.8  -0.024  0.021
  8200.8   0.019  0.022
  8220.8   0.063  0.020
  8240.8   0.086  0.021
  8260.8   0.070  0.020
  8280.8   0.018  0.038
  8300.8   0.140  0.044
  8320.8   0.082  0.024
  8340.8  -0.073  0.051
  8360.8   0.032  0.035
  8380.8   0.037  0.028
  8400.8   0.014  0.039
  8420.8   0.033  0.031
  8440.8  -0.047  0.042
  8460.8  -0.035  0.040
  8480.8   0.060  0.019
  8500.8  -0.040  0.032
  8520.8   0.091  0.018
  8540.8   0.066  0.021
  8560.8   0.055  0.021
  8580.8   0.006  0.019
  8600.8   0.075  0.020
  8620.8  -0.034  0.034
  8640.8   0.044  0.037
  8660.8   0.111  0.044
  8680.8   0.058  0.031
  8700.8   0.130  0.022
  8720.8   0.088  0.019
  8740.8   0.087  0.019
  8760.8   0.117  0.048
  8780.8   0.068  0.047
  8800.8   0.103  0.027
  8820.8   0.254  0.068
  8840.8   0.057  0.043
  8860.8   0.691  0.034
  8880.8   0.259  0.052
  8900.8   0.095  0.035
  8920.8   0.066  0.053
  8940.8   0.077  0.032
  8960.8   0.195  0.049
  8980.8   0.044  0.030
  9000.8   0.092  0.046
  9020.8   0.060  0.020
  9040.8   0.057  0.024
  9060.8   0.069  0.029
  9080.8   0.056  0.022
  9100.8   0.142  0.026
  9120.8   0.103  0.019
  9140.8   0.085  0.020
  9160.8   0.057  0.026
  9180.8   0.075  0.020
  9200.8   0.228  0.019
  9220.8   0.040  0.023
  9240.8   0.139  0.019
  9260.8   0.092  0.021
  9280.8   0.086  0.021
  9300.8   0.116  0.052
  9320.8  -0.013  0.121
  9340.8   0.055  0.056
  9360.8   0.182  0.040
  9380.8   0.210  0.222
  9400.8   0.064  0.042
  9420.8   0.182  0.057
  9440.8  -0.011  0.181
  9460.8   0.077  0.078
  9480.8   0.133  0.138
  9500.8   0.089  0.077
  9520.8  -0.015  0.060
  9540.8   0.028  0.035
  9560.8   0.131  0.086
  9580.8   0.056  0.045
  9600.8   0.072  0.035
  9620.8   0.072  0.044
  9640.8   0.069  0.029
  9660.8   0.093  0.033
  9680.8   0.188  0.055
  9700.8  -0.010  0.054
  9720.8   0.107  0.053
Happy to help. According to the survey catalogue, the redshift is 1.377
